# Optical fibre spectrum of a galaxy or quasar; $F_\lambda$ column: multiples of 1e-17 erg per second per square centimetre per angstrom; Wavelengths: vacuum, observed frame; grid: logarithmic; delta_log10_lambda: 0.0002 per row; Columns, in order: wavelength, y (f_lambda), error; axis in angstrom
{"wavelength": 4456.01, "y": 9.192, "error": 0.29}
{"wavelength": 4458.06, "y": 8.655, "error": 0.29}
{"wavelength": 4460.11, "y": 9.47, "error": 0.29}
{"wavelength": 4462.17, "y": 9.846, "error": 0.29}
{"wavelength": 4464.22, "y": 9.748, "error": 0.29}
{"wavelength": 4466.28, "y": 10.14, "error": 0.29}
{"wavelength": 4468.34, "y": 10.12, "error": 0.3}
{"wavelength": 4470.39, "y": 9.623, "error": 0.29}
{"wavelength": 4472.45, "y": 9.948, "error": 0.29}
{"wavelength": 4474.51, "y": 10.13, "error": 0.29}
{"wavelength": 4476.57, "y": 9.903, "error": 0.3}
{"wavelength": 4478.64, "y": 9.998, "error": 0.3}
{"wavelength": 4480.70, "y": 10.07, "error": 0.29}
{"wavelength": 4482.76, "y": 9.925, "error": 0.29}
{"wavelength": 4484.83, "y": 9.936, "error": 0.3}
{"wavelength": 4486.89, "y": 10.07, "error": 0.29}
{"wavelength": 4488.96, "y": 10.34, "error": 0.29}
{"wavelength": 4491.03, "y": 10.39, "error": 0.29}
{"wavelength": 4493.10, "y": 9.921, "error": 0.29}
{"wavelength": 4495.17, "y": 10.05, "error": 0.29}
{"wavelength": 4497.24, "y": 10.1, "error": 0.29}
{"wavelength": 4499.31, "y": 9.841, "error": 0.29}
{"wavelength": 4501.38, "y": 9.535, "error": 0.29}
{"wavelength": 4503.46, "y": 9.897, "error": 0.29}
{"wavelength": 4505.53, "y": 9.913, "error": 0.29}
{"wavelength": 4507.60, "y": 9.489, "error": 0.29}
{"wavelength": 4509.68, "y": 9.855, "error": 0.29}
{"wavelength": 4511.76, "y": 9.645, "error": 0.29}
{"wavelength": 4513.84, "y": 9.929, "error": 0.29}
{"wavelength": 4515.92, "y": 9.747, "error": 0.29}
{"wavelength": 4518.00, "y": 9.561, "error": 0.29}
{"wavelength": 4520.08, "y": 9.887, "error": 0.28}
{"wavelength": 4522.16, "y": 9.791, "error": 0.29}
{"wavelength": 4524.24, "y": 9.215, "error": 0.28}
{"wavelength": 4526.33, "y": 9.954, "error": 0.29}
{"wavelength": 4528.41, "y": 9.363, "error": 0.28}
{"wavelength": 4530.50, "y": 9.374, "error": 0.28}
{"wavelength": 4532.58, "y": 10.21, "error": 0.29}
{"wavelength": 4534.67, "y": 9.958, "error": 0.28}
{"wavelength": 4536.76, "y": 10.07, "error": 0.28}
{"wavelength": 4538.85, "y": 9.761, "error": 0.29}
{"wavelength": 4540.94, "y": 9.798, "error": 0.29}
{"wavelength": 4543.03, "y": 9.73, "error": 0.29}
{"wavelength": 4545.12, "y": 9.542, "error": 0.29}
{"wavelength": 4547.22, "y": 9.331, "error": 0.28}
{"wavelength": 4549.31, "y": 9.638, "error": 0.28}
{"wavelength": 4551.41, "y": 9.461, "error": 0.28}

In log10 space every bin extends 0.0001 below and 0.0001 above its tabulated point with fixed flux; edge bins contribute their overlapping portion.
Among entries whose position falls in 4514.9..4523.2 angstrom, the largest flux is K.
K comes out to 9.887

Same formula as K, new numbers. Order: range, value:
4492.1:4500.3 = 10.1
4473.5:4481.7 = 10.13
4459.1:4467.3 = 10.14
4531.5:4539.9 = 10.21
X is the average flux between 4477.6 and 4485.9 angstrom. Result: 9.98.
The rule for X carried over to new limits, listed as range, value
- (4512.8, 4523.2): 9.79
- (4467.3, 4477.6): 9.95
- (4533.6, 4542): 9.9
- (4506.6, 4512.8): 9.65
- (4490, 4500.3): 10.1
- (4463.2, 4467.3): 9.94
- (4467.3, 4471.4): 9.89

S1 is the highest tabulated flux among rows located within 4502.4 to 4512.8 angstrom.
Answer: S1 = 9.913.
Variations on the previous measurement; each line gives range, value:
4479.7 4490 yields 10.34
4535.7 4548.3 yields 10.07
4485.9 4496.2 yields 10.39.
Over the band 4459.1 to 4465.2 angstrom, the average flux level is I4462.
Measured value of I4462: 9.69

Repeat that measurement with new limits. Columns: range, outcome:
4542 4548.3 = 9.54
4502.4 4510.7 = 9.79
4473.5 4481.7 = 10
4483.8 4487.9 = 10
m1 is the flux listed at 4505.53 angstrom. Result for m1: 9.913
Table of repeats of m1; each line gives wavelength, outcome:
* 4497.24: 10.1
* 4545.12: 9.542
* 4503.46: 9.897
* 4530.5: 9.374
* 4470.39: 9.623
